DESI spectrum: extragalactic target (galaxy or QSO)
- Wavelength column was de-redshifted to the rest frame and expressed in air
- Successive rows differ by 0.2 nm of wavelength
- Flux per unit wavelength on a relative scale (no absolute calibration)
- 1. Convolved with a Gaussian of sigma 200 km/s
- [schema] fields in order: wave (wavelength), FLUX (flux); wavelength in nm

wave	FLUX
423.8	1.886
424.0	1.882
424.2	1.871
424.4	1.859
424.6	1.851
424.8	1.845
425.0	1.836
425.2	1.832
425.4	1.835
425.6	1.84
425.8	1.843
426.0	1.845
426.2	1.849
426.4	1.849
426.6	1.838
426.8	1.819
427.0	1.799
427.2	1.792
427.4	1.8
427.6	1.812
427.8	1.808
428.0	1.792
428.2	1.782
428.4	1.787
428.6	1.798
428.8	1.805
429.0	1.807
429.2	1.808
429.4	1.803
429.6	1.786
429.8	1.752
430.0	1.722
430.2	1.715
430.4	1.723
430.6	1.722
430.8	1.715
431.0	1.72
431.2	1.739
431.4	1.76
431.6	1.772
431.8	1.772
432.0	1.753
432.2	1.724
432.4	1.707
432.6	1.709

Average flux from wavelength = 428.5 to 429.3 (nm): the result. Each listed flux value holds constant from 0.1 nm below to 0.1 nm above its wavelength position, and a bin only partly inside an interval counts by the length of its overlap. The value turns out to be 1.8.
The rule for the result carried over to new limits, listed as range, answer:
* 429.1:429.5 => 1.81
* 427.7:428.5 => 1.79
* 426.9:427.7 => 1.8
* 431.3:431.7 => 1.77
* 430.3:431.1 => 1.72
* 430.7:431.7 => 1.74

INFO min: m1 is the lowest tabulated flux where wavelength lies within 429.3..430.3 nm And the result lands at 1.715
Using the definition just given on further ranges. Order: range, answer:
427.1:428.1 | 1.792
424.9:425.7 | 1.832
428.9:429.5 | 1.803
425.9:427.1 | 1.799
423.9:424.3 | 1.871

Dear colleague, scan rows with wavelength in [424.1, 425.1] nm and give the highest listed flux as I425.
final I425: 1.871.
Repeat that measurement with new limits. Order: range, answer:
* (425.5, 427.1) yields 1.849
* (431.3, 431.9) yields 1.772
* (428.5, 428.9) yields 1.805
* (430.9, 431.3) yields 1.739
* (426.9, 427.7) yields 1.812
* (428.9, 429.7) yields 1.808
